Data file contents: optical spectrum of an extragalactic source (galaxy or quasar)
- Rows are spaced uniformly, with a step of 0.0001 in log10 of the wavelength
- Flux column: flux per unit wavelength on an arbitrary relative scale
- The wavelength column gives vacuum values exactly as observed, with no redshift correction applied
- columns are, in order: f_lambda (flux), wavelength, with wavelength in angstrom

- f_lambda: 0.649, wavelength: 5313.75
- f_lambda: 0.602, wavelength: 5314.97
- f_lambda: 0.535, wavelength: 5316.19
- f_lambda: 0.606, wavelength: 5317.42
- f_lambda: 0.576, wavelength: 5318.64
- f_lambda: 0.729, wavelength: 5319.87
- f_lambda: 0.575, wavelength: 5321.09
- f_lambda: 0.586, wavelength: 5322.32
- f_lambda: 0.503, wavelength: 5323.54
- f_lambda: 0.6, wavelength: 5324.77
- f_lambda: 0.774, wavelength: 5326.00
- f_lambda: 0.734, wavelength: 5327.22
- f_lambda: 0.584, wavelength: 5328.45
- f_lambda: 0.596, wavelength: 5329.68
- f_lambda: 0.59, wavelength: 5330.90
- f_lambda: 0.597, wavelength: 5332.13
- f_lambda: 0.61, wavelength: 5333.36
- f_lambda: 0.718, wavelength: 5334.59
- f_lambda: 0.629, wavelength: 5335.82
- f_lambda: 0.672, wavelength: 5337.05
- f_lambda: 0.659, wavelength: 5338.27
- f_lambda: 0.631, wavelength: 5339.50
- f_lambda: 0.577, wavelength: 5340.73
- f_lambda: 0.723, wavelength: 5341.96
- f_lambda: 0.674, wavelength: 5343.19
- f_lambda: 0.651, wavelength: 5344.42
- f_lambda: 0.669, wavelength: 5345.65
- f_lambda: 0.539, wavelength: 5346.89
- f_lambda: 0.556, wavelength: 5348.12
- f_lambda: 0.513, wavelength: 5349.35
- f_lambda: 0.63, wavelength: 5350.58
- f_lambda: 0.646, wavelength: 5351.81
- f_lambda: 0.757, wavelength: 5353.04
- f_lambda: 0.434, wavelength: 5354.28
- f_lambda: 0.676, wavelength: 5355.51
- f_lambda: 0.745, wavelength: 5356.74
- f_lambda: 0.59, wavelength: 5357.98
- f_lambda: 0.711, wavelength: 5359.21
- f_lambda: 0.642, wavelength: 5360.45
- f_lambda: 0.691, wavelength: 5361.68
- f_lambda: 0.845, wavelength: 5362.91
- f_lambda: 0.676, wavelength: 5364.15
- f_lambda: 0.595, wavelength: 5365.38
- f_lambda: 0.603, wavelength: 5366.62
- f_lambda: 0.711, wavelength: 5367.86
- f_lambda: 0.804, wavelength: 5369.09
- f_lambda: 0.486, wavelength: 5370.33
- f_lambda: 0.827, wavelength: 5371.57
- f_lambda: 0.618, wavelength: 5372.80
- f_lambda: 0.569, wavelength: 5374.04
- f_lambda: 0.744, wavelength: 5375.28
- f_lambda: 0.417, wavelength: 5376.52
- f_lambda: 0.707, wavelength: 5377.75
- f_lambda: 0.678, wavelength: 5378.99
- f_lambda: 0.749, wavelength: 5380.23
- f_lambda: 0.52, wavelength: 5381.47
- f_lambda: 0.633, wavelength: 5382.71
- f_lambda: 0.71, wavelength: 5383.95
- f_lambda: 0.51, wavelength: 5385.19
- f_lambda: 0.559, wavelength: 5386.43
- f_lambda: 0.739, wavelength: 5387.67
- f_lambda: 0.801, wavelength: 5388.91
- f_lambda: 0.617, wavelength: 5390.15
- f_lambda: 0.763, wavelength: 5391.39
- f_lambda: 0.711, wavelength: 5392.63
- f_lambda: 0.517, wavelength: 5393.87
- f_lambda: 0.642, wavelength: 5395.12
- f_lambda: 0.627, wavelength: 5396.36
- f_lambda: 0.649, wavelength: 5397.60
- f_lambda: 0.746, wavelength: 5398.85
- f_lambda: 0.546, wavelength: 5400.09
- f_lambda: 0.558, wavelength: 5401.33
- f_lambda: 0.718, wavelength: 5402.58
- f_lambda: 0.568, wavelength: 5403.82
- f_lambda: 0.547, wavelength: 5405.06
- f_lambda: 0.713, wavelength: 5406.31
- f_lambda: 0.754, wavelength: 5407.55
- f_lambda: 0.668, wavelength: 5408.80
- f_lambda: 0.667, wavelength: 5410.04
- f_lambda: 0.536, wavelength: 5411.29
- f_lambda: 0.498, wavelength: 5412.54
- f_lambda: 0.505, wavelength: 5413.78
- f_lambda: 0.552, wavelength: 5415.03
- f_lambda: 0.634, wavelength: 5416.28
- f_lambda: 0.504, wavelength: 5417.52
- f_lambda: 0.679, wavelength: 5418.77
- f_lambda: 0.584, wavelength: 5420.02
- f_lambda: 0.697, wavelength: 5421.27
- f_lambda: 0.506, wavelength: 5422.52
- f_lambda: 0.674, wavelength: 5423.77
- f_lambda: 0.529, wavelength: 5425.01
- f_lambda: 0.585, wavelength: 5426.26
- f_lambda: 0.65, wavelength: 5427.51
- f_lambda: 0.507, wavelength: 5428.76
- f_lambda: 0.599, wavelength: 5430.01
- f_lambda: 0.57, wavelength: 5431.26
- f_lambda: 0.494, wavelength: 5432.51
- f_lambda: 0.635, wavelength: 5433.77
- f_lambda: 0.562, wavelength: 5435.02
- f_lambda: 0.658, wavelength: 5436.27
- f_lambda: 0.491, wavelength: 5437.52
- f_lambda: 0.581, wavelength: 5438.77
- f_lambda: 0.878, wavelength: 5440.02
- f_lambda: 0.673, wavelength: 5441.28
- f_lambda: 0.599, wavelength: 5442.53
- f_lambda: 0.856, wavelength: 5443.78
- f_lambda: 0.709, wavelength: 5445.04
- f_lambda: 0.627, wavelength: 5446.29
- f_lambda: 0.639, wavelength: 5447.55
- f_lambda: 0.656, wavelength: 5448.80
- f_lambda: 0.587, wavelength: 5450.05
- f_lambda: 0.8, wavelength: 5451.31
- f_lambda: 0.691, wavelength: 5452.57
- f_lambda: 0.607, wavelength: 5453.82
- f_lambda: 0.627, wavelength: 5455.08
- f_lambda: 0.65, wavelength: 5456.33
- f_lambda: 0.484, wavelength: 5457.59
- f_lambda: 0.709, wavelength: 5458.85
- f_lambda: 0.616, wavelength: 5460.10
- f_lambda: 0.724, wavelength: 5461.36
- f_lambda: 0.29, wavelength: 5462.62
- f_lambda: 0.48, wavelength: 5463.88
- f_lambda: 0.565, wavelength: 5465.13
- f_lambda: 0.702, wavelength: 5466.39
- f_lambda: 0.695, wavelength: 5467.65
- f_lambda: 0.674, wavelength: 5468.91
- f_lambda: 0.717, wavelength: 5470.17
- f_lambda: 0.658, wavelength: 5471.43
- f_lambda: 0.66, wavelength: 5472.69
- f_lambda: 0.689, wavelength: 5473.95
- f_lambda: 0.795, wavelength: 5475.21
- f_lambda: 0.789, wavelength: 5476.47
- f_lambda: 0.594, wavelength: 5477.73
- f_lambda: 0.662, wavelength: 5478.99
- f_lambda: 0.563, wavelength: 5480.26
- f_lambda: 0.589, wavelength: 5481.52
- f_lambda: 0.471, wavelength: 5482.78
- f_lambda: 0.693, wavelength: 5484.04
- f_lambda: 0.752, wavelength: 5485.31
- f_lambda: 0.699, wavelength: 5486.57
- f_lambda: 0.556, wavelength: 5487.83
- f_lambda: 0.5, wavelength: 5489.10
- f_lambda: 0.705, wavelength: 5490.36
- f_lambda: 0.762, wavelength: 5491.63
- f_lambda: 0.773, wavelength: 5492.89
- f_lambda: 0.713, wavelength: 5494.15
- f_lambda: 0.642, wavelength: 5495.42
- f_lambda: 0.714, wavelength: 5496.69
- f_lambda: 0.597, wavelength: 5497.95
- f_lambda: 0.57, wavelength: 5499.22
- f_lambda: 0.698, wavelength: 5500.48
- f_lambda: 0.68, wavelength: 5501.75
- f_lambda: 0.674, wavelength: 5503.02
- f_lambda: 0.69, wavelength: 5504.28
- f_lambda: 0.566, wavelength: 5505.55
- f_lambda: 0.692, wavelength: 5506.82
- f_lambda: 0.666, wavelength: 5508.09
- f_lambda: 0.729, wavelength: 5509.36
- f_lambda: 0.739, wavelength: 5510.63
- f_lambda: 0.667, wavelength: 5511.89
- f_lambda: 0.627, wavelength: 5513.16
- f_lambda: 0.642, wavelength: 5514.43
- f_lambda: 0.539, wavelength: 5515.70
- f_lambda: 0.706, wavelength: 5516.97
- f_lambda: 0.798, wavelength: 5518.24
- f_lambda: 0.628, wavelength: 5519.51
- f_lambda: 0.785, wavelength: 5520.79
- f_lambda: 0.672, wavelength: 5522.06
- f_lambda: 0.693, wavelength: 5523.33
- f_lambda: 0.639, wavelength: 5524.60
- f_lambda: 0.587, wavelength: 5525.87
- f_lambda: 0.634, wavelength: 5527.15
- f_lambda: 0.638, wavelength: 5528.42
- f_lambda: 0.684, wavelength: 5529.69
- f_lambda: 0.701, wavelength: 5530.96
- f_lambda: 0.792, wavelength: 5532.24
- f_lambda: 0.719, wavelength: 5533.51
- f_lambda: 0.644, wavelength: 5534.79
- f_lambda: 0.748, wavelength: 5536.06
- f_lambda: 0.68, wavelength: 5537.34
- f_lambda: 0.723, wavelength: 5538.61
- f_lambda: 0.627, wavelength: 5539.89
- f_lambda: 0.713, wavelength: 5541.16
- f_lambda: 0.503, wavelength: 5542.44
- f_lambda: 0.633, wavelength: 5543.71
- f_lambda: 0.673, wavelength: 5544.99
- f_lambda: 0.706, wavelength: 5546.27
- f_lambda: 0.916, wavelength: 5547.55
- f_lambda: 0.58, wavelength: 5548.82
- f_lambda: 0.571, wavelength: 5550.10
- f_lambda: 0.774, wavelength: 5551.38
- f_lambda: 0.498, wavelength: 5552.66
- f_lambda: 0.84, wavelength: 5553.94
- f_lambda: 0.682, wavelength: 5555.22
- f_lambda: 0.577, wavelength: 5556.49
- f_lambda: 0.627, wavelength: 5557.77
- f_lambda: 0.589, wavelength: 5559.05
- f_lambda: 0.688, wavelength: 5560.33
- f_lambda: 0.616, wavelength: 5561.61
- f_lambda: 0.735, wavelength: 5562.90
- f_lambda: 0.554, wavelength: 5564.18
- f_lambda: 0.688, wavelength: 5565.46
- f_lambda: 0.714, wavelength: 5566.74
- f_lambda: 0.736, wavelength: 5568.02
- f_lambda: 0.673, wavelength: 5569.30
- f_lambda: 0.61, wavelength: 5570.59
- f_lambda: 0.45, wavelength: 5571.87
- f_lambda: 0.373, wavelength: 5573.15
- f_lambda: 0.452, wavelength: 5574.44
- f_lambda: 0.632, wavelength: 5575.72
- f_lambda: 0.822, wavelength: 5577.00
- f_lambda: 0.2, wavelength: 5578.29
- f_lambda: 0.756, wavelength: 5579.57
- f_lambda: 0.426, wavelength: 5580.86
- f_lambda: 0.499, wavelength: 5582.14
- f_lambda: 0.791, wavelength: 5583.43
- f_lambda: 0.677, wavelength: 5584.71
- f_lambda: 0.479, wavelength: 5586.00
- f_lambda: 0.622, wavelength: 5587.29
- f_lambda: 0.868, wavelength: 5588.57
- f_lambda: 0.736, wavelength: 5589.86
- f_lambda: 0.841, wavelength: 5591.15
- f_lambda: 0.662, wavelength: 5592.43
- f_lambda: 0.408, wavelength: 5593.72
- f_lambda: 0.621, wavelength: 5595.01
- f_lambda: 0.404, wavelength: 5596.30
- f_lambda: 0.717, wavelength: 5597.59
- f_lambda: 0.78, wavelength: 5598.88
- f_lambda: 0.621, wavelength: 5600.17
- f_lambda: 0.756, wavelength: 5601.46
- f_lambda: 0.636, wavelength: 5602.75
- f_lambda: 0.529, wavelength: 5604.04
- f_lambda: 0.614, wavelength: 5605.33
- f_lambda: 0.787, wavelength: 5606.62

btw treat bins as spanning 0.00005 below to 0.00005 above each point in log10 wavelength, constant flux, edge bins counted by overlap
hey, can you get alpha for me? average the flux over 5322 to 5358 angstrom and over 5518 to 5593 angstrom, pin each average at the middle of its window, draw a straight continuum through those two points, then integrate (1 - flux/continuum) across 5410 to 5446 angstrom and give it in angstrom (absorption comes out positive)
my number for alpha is 1.8 angstrom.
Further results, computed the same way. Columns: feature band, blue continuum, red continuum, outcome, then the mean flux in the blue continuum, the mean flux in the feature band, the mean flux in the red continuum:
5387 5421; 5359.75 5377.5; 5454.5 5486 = 1.0 angstrom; 0.66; 0.632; 0.634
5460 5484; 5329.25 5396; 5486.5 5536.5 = 1.3 angstrom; 0.646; 0.63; 0.672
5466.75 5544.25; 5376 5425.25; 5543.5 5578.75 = -5.0 angstrom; 0.625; 0.669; 0.631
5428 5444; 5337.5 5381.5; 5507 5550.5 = 1.1 angstrom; 0.648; 0.618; 0.677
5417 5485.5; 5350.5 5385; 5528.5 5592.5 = 2.5 angstrom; 0.656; 0.63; 0.65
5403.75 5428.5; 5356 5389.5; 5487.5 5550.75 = 2.3 angstrom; 0.662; 0.602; 0.671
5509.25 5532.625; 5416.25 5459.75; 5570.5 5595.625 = -2.6 angstrom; 0.627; 0.677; 0.596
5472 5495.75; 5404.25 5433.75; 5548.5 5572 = -1.7 angstrom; 0.594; 0.664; 0.647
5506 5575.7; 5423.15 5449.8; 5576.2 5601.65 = -3.1 angstrom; 0.627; 0.658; 0.632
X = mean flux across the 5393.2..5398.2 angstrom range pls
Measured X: 0.61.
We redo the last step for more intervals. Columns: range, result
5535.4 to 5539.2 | 0.717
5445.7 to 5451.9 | 0.661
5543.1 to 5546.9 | 0.67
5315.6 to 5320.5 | 0.612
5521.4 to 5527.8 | 0.646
